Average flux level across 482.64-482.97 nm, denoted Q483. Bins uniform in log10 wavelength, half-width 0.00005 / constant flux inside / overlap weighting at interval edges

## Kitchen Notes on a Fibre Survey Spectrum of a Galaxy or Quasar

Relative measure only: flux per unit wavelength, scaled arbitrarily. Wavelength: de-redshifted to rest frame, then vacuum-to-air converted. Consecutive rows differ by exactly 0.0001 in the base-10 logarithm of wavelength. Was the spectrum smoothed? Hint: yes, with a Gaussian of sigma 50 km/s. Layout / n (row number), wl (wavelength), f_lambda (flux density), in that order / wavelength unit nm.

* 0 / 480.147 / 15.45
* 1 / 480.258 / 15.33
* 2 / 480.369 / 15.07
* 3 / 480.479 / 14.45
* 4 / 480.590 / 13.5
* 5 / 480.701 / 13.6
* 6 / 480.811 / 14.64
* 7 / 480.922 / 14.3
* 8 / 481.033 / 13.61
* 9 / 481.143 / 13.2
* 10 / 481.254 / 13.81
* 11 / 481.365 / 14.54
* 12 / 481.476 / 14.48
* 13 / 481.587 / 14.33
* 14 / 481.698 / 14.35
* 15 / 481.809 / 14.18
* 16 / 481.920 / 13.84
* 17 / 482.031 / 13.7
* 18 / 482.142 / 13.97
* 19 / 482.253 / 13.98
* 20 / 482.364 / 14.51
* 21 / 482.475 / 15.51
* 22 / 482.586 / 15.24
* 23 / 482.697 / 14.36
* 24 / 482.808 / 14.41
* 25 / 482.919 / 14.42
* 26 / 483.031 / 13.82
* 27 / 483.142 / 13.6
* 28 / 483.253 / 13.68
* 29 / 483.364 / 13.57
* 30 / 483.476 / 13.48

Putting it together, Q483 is 14.4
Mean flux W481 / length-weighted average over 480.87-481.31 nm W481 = 13.7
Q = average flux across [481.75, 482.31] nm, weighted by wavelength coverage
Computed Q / 13.9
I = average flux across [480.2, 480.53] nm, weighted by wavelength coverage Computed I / 15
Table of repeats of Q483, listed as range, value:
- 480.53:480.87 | 13.9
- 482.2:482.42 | 14.3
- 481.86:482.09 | 13.8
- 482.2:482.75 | 14.7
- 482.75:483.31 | 14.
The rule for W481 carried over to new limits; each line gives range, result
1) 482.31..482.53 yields 15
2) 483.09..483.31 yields 13.7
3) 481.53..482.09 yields 14.1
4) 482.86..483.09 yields 14.1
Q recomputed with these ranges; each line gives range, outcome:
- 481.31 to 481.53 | 14.5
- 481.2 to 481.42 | 14.2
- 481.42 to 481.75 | 14.4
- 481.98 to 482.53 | 14.3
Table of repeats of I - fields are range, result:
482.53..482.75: 14.8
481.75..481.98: 14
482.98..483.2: 13.7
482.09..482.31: 14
